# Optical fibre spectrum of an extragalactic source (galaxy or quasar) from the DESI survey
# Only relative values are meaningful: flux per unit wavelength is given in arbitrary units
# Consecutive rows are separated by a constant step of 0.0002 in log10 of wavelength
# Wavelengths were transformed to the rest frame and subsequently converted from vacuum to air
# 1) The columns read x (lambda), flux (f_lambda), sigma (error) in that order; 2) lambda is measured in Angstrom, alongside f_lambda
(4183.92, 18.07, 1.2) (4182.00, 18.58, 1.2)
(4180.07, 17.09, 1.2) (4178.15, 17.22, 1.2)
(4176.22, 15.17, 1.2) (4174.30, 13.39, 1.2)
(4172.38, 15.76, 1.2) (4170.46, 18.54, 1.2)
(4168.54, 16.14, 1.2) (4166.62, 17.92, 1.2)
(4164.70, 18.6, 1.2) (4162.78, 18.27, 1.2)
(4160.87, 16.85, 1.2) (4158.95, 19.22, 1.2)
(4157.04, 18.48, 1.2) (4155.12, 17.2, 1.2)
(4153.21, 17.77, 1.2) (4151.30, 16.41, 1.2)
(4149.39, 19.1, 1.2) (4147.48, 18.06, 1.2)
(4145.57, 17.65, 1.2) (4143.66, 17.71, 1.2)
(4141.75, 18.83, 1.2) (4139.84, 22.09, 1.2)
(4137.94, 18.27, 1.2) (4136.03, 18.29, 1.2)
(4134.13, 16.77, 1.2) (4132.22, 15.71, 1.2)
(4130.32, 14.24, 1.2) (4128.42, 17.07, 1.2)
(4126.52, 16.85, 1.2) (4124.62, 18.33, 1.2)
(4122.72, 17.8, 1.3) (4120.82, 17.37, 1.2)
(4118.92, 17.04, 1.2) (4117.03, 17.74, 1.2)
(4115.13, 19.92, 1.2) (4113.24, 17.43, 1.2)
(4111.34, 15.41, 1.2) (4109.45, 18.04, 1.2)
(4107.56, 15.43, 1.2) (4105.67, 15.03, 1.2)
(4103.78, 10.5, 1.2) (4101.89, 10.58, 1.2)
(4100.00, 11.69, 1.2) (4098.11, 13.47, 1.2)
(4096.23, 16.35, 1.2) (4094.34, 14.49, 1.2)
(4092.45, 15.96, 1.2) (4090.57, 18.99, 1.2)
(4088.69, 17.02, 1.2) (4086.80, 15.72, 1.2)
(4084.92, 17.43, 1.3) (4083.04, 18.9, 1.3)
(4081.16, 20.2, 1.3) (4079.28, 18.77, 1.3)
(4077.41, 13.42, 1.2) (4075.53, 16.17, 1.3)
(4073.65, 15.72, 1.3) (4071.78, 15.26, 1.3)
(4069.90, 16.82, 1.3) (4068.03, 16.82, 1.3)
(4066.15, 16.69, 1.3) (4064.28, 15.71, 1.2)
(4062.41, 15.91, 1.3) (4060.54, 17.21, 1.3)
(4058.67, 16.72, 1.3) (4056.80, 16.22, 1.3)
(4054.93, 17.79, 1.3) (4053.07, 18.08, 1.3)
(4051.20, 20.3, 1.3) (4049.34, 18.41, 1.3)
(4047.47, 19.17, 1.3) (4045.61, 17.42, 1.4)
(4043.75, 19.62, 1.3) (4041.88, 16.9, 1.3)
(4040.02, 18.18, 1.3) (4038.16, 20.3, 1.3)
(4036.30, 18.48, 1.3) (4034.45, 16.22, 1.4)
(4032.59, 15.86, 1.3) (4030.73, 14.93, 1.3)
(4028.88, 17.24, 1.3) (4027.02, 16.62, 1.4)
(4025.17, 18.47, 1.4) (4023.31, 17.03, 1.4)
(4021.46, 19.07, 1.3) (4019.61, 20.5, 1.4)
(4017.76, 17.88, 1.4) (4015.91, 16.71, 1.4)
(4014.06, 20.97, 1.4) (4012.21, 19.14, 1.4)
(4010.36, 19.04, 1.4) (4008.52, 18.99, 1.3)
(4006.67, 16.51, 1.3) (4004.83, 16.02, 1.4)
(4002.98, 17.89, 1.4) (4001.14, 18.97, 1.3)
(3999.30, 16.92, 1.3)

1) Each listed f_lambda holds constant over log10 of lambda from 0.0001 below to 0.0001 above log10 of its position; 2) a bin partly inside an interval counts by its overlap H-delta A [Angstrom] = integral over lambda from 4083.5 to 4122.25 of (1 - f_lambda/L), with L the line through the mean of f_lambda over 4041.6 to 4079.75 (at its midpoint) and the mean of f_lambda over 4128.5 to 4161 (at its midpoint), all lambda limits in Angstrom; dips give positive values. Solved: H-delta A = 3.6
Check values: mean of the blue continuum 17.1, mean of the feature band 15.8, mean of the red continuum 17.8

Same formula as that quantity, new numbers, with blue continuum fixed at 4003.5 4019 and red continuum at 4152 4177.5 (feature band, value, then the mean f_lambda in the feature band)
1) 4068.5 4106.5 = 4.4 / 15.6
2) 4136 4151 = -1.2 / 18.7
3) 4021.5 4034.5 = 0.9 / 16.8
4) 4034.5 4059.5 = -0.4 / 18.2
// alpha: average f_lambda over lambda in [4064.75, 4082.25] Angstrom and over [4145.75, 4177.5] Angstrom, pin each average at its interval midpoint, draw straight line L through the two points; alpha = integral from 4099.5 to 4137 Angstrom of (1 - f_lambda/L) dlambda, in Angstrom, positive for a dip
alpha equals 1.9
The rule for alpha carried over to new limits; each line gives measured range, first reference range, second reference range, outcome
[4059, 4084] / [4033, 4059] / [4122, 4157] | 1.8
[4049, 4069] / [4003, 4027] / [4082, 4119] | -0.2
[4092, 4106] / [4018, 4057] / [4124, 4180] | 3.4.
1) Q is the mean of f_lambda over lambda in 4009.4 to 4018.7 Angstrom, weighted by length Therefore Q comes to 18.8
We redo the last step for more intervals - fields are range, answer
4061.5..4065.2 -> 15.8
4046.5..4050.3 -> 18.8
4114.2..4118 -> 18.8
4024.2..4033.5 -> 16.6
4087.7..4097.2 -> 16.5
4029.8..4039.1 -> 17.2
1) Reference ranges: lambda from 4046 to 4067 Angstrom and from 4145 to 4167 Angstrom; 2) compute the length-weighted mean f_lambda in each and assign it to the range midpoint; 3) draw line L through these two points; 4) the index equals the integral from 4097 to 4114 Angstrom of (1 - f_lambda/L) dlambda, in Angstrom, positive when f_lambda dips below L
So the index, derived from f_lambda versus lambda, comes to 3.4 Angstrom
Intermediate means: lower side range 17.5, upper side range 18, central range 14.2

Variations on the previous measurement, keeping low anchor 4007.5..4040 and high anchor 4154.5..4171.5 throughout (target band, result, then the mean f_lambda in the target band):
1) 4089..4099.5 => 1.3 Angstrom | 15.8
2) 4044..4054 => -0.4 Angstrom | 18.8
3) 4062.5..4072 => 0.9 Angstrom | 16.3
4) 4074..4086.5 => 0.5 Angstrom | 17.3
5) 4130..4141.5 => 0.1 Angstrom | 17.8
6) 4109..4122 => 0.3 Angstrom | 17.5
